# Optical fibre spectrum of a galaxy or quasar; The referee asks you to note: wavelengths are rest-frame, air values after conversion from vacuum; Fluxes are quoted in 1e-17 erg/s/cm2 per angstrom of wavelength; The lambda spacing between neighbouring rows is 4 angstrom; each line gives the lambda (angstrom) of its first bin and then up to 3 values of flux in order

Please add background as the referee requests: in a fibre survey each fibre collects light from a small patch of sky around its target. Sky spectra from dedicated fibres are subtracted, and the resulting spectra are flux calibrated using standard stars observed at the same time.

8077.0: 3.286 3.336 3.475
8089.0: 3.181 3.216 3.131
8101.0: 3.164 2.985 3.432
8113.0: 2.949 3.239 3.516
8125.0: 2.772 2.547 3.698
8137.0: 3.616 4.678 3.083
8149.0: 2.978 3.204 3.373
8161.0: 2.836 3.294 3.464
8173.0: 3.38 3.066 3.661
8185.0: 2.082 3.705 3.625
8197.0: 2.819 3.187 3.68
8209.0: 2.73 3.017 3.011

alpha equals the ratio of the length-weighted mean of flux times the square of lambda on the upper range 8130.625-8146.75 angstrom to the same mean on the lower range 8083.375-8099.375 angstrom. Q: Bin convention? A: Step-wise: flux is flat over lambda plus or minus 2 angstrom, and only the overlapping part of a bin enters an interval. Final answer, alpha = 1.17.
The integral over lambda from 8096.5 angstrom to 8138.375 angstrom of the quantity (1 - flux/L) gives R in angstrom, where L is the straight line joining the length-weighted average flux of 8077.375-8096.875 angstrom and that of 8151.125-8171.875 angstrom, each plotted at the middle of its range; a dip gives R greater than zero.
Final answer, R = 1.1 angstrom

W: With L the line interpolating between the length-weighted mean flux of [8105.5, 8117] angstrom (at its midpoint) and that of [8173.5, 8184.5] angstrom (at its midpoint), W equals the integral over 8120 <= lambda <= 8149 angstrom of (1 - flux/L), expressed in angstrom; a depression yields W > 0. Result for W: -1.9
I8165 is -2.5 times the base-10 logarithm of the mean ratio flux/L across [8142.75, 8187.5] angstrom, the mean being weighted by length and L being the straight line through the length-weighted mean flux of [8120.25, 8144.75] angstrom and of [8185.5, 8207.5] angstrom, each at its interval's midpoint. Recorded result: 0.07 mag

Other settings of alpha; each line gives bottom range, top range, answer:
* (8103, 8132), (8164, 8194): 1.08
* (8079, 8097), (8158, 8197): 1.00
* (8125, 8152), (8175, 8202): 0.95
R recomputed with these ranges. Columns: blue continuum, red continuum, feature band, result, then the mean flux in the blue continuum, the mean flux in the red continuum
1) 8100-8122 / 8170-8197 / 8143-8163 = 0.8 angstrom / 3.2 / 3.23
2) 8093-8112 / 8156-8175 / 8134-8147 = -2.3 angstrom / 3.17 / 3.26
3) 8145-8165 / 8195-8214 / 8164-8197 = -1.6 angstrom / 3.12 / 3.09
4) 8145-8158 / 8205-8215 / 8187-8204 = -1.6 angstrom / 3.15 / 3.03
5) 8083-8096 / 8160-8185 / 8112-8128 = 0.8 angstrom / 3.28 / 3.21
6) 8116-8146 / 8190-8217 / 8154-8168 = 0.5 angstrom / 3.41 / 3.18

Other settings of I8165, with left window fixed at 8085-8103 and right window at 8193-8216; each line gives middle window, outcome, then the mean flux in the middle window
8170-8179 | -0.03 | 3.25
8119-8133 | 0.05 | 3.05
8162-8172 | -0.06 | 3.32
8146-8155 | 0.03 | 3.09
